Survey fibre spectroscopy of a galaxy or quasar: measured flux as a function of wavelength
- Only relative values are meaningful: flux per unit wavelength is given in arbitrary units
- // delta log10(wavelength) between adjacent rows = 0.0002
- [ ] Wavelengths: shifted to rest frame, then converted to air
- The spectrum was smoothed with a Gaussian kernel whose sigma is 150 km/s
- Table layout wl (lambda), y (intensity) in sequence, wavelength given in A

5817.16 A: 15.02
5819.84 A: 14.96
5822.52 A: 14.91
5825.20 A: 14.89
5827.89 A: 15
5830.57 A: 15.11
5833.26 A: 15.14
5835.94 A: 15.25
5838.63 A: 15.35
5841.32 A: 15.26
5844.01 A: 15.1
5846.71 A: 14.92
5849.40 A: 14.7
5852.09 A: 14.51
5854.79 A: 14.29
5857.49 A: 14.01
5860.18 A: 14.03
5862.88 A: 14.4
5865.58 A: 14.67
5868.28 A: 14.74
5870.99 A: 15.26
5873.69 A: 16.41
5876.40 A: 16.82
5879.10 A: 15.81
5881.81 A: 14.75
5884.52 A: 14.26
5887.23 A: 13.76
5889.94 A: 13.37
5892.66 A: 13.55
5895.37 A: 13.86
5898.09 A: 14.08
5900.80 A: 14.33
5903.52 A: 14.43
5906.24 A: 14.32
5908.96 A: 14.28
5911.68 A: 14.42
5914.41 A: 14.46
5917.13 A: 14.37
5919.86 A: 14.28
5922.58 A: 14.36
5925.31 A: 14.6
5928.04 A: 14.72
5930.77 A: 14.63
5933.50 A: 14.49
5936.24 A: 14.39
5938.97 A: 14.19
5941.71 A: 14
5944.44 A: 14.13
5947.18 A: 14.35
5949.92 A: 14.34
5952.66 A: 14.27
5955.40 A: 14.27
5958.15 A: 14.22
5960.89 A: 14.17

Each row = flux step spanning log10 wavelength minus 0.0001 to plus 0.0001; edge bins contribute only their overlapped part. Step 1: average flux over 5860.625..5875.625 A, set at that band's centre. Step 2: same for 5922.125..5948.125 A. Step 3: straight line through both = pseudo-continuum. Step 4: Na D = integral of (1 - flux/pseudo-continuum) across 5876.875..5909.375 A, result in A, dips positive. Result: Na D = 1.2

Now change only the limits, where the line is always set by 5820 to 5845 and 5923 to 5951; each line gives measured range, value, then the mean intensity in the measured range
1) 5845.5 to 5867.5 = 0.7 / 14.5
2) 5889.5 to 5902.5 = 0.7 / 13.9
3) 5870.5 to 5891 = -0.4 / 15.1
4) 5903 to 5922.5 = 0.3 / 14.4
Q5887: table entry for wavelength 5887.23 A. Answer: 13.76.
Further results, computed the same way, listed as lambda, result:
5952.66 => 14.27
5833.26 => 15.14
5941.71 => 14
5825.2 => 14.89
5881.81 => 14.75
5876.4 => 16.82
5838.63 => 15.35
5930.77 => 14.63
